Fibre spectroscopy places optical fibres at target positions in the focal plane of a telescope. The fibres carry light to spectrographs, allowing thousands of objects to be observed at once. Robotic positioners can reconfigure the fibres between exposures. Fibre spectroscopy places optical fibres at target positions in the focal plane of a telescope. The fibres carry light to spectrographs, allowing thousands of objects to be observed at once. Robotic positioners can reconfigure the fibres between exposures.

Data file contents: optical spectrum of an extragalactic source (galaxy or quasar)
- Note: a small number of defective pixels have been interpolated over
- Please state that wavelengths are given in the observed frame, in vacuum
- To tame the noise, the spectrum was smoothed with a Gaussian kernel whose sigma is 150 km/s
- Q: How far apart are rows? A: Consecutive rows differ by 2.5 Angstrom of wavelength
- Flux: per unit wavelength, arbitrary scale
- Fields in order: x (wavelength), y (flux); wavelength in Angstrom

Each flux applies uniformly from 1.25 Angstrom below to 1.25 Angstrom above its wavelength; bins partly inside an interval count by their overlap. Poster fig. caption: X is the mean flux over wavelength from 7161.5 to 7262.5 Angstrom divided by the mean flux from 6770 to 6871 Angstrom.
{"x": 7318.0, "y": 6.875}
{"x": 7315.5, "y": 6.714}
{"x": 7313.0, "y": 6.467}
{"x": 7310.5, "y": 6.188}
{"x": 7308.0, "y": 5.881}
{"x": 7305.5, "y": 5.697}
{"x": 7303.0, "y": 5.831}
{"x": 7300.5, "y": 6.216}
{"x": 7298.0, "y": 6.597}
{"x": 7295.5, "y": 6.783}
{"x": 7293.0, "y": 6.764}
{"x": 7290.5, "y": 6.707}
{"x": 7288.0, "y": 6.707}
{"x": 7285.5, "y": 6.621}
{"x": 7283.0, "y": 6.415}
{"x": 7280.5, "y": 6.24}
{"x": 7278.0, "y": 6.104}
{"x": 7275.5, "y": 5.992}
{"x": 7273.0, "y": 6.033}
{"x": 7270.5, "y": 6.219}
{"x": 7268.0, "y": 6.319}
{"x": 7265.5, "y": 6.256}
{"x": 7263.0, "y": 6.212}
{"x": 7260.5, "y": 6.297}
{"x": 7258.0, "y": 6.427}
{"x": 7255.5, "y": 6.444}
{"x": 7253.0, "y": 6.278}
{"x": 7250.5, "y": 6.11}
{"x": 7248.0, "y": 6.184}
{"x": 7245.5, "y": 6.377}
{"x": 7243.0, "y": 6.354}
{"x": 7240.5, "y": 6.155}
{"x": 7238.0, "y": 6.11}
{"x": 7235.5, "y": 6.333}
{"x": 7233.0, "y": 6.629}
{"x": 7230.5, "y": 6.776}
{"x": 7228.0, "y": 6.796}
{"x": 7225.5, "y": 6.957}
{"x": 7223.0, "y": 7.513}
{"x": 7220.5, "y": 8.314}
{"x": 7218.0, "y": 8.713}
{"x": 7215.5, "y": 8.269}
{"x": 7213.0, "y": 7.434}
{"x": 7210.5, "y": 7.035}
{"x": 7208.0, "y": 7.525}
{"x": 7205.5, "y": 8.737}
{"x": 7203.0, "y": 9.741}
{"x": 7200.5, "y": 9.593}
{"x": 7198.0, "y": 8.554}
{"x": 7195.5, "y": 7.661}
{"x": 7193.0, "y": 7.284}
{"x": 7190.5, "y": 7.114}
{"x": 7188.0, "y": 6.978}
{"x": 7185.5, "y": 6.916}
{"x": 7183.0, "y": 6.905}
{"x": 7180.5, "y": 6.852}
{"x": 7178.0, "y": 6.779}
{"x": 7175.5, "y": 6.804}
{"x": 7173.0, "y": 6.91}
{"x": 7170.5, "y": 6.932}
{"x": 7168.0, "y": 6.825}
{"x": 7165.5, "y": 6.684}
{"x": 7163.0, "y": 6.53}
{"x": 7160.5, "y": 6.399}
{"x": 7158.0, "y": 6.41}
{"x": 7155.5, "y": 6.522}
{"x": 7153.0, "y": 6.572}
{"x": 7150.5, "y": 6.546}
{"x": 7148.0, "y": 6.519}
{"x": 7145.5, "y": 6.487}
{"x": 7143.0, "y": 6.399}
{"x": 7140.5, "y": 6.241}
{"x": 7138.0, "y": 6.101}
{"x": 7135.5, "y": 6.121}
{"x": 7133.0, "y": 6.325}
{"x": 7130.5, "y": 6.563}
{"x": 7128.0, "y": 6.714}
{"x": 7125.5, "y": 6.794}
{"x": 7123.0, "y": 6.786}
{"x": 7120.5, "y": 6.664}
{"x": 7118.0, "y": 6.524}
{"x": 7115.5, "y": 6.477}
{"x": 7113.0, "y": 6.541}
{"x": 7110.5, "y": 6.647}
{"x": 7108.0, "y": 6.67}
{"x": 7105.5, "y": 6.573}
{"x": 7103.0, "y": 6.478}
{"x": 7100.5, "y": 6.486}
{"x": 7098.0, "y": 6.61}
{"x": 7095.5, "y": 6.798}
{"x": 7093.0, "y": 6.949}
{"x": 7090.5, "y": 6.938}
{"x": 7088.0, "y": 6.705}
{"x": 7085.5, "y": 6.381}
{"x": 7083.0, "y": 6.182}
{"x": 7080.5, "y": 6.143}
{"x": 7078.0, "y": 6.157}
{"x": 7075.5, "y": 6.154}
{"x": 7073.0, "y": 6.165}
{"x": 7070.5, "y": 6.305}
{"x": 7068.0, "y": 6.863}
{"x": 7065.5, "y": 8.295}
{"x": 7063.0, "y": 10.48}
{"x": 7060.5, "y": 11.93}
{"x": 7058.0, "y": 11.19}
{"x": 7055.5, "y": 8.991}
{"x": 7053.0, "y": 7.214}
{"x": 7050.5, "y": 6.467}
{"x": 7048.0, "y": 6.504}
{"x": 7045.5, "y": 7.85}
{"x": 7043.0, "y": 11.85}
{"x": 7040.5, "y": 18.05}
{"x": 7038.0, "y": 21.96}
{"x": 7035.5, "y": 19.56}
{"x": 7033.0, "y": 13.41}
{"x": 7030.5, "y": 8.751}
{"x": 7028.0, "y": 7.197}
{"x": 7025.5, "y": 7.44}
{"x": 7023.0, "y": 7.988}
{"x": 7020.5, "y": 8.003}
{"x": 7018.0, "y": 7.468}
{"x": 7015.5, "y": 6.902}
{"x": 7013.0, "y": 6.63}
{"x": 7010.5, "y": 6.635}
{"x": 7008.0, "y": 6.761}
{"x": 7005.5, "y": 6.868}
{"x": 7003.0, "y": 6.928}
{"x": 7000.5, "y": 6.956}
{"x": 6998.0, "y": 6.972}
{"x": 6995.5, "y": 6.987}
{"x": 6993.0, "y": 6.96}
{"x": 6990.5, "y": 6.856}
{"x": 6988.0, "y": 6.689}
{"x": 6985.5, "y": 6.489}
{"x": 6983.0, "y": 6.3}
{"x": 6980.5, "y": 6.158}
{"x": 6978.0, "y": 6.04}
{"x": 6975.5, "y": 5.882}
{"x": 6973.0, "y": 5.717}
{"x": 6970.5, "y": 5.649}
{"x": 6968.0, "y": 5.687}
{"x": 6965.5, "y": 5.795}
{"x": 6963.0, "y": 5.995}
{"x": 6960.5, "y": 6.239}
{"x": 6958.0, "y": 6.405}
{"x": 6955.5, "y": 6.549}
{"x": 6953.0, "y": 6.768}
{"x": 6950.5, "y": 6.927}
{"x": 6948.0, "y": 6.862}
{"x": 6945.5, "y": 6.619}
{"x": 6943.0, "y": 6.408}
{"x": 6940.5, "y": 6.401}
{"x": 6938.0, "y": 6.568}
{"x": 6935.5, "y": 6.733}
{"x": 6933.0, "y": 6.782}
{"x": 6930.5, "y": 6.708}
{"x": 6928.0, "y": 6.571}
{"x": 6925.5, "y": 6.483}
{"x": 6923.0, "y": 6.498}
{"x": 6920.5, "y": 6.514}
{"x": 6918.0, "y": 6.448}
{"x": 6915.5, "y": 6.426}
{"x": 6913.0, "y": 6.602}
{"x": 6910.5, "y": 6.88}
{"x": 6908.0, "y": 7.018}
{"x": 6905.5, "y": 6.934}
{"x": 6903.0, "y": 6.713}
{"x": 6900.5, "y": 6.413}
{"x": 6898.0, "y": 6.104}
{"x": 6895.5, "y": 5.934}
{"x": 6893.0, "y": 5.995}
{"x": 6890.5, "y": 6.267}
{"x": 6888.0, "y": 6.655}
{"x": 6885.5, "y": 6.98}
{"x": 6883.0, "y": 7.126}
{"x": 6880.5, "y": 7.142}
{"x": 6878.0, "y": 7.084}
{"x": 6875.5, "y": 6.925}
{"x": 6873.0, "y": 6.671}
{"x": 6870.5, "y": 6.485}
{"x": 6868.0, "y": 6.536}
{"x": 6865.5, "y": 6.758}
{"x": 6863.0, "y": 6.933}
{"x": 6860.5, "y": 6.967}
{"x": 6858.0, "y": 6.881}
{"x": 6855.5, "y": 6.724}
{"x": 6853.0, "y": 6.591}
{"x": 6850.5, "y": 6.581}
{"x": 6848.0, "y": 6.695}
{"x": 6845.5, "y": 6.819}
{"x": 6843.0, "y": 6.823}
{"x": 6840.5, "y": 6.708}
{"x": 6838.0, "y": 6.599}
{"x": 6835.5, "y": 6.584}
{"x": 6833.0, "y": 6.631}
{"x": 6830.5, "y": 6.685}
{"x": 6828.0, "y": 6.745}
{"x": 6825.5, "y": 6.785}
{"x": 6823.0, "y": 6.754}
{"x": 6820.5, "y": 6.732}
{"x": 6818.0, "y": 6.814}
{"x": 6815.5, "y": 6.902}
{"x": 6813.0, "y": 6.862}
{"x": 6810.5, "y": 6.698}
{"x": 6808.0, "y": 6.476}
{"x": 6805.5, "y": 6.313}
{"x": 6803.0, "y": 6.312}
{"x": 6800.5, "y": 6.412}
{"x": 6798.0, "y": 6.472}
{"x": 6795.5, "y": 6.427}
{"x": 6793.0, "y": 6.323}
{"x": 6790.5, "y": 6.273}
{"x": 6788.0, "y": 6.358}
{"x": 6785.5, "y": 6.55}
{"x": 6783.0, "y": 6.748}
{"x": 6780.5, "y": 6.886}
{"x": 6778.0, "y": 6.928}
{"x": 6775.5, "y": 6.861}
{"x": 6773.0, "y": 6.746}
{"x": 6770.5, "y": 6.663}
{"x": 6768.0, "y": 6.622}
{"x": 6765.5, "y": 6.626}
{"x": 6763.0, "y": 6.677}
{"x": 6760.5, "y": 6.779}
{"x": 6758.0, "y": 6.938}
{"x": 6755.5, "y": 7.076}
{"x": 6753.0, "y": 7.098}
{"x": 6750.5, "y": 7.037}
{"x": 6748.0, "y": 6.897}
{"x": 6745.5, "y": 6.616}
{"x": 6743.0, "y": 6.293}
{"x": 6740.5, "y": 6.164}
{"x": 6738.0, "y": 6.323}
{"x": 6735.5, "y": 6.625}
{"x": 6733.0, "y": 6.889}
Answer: 1.07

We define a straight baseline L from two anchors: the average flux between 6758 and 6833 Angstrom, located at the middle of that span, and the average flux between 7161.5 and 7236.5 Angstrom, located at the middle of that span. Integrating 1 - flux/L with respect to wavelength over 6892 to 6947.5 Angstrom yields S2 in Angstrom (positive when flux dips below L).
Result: 2.7 Angstrom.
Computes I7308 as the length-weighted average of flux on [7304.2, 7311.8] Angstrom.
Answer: 5.92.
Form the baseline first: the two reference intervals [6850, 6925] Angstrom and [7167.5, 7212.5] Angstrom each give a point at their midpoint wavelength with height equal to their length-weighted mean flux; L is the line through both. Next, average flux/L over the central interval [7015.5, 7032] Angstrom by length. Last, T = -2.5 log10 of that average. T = -0.114 mag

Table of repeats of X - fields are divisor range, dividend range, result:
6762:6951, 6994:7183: 1.15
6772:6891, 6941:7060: 1.19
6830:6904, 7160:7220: 1.12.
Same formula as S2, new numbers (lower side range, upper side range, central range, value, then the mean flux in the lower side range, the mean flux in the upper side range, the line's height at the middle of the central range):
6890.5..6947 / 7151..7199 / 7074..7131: 2.0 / 6.53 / 6.91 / 6.8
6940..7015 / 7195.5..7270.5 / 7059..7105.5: -2.7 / 6.48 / 7.11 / 6.74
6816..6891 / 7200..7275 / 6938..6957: 0.5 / 6.76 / 6.97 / 6.81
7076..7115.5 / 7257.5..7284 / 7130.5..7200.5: -4.3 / 6.54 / 6.22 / 6.41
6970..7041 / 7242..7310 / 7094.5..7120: 3.4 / 8.35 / 6.3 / 7.58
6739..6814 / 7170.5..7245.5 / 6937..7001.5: 5.0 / 6.64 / 7.35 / 6.95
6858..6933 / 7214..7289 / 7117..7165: 1.0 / 6.65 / 6.61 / 6.62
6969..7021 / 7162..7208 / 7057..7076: -4.2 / 6.64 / 7.44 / 6.94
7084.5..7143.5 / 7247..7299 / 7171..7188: -1.0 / 6.56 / 6.37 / 6.48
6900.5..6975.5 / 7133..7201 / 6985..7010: -1.1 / 6.47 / 6.84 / 6.56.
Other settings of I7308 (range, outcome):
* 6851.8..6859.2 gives 6.73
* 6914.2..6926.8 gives 6.47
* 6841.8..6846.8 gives 6.82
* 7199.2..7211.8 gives 8.52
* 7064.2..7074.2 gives 6.93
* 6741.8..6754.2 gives 6.79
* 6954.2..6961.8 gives 6.4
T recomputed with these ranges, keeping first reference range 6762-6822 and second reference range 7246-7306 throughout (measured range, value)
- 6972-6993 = 0.03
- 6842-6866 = -0.03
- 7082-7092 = -0.02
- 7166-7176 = -0.08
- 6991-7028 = -0.10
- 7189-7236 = -0.22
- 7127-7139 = 0.01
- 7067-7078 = 0.02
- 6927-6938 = -0.03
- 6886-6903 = 0.04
